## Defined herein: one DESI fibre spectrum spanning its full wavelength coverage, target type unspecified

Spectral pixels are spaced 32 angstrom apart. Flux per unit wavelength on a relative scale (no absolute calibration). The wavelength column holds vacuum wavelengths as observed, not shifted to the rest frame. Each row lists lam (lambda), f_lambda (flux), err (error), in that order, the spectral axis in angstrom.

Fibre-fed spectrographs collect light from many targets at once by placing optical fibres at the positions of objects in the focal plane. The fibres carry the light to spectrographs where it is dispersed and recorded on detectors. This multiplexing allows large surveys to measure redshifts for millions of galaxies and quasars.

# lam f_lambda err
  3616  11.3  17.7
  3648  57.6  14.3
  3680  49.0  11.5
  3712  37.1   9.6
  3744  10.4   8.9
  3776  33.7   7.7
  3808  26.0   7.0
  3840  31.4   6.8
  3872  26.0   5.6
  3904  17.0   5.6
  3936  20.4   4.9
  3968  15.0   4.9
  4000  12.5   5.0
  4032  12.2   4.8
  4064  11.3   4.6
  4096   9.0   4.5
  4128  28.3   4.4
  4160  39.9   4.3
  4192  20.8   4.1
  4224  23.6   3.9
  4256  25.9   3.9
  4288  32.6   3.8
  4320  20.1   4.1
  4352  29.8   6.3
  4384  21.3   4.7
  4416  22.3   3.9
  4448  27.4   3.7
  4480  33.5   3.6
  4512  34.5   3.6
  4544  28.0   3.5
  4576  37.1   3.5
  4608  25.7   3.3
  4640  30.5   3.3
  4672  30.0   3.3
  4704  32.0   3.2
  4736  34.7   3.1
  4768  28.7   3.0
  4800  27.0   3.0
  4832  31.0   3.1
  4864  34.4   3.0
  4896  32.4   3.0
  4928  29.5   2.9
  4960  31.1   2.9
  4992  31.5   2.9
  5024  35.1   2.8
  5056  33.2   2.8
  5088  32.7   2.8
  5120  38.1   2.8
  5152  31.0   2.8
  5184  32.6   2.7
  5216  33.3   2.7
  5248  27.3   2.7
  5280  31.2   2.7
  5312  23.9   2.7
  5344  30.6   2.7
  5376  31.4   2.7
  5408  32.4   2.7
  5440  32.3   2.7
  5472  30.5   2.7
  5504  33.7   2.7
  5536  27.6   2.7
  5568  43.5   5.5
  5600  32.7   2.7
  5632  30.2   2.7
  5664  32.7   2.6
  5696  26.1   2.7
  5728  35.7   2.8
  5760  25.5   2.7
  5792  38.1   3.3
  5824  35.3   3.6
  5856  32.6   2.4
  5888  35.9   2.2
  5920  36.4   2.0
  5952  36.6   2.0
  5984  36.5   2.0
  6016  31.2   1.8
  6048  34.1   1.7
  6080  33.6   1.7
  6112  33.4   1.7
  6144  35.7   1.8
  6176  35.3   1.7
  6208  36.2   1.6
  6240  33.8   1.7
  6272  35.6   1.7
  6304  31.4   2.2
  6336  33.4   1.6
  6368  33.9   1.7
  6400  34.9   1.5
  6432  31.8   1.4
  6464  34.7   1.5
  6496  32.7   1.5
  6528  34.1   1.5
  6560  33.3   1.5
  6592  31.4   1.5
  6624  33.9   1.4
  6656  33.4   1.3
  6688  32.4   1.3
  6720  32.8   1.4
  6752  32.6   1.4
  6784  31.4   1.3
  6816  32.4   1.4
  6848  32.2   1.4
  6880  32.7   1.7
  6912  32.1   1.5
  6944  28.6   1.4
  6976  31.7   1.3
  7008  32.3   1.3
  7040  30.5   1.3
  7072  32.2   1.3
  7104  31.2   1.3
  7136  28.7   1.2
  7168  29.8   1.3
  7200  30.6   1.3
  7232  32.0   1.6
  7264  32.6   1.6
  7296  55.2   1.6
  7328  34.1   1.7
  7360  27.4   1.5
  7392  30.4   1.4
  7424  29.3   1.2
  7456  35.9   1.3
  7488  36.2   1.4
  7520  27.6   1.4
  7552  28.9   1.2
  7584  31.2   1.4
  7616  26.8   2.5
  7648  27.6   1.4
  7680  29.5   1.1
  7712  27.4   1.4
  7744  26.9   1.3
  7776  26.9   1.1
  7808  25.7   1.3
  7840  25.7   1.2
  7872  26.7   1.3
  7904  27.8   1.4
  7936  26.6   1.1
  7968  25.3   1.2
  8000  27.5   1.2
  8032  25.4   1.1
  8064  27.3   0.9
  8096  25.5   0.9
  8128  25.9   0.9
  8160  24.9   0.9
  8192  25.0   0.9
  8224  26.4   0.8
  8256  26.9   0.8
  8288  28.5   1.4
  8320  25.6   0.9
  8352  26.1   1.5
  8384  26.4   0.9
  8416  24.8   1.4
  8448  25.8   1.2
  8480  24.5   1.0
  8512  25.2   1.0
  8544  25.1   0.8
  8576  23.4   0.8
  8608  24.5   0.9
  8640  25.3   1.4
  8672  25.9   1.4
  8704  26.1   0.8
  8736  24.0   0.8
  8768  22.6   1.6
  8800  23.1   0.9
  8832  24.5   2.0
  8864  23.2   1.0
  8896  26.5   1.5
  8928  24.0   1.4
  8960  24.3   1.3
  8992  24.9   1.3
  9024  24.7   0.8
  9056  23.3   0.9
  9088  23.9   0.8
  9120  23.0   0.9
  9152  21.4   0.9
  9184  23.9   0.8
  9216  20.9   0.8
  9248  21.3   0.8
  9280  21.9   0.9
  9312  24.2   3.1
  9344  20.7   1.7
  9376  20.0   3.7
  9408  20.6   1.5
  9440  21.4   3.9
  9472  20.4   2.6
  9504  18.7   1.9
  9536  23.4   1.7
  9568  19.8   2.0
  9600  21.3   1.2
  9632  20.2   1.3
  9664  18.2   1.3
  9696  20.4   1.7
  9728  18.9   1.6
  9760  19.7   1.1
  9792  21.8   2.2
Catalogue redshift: 0.11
